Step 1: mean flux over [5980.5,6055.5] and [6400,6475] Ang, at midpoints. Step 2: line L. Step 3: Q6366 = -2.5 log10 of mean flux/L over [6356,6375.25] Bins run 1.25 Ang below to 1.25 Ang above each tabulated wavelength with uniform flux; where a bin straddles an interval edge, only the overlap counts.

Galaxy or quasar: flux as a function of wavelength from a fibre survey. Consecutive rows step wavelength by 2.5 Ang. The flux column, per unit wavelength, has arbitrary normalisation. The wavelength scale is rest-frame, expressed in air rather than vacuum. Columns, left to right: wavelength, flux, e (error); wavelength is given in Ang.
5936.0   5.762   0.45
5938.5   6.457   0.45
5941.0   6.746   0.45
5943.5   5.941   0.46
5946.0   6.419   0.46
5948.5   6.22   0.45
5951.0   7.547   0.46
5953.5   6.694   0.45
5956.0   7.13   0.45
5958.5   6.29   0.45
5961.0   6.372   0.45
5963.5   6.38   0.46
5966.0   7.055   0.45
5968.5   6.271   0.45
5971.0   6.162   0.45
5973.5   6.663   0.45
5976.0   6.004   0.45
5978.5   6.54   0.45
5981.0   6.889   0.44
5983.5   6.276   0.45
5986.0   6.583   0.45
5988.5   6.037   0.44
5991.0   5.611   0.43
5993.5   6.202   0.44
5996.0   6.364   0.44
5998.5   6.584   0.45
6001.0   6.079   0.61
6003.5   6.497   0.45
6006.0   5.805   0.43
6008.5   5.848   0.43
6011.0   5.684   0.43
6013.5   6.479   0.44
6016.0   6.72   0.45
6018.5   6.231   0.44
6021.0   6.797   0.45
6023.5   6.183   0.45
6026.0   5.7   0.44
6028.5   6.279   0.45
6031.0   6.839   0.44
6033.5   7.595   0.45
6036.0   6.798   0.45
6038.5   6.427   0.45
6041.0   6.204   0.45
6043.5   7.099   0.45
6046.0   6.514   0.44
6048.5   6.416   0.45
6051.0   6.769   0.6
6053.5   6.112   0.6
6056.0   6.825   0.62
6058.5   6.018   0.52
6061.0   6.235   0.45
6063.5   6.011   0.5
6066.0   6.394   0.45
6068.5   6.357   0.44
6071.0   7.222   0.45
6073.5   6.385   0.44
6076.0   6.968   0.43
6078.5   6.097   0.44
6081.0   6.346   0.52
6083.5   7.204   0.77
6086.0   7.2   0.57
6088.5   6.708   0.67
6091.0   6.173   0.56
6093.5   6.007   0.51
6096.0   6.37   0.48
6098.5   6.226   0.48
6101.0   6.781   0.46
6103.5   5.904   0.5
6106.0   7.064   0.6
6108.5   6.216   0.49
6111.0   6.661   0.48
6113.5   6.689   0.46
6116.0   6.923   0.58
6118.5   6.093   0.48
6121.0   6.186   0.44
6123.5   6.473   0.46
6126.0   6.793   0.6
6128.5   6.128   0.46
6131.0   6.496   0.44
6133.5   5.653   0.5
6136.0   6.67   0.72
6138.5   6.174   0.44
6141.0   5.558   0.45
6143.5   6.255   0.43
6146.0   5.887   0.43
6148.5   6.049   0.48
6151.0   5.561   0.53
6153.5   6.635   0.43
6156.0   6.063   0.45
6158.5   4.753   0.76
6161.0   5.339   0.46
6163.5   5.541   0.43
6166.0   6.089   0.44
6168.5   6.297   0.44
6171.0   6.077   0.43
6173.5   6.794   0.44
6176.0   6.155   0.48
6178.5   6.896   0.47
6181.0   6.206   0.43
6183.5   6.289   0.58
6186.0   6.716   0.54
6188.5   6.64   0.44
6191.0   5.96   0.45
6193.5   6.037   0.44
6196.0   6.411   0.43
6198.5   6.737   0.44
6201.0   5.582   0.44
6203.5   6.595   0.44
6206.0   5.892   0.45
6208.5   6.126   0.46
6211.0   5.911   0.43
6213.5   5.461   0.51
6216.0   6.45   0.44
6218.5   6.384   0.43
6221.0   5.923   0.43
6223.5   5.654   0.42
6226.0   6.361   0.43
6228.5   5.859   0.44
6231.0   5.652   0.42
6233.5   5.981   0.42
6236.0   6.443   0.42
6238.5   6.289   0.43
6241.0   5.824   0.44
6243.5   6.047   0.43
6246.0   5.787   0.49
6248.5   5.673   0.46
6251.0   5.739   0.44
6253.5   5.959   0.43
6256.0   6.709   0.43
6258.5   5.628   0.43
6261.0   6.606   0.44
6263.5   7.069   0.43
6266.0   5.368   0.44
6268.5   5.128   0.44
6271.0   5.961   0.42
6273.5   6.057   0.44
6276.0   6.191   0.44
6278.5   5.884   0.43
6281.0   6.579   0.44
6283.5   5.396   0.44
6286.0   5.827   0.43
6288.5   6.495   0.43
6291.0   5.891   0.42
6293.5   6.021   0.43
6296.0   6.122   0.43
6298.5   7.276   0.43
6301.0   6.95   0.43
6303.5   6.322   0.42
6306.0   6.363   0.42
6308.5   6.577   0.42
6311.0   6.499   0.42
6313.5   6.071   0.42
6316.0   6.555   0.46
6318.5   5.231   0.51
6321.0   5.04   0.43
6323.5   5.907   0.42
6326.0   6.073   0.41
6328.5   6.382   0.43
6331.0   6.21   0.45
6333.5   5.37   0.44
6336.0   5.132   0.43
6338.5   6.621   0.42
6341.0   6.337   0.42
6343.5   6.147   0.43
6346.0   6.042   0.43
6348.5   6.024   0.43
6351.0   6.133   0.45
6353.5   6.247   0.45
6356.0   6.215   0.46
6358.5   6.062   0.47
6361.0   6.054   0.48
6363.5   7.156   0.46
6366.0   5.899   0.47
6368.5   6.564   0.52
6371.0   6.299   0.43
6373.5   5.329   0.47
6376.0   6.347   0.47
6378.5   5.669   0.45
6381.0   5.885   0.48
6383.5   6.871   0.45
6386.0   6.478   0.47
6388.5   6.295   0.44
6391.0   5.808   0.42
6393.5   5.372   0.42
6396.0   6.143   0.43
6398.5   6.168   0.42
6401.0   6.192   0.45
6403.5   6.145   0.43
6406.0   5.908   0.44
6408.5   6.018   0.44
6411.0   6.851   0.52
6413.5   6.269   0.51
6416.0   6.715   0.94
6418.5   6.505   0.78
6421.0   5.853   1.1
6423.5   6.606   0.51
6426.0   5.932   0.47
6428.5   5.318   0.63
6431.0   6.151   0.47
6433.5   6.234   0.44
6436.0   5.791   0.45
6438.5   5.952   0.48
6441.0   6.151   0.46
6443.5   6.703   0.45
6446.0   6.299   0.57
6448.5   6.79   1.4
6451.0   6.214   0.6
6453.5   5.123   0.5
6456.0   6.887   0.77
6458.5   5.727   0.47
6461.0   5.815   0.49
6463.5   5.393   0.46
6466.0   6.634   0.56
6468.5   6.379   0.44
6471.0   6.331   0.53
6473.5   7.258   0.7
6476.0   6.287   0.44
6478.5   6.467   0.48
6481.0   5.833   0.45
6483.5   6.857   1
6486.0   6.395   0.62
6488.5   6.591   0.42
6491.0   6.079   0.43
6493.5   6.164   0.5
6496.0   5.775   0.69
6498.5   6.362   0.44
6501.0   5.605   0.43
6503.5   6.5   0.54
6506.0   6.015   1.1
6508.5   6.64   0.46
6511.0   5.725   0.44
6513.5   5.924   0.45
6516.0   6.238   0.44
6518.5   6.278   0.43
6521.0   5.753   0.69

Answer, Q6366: 0.01 mag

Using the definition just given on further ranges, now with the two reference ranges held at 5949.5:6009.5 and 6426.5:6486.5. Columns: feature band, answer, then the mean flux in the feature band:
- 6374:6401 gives 0.03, 6.09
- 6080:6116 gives -0.03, 6.55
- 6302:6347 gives 0.04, 6.05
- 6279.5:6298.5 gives 0.03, 6.13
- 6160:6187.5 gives 0.02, 6.23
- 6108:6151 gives 0.01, 6.27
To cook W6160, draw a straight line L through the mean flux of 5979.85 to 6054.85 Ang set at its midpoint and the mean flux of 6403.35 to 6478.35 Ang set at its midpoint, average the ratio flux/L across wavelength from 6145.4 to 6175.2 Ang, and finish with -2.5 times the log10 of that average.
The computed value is 0.07 mag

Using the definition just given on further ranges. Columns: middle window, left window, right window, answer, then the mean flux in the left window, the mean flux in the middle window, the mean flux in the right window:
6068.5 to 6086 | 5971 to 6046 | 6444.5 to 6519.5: -0.06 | 6.38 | 6.71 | 6.22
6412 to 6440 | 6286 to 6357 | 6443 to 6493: 0.02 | 6.15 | 6.13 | 6.3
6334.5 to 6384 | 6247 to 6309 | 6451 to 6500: 0.01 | 6.15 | 6.14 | 6.23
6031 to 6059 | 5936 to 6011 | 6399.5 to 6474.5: -0.05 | 6.38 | 6.64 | 6.2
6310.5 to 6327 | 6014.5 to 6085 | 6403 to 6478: 0.08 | 6.53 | 5.88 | 6.21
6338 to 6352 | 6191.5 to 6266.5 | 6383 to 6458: -0.01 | 6.08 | 6.2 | 6.18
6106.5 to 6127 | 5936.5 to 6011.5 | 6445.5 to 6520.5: -0.03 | 6.38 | 6.52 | 6.21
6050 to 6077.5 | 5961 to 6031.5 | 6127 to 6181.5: -0.05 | 6.31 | 6.48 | 6.06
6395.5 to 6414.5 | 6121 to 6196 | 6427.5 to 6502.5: -0.01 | 6.15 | 6.21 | 6.19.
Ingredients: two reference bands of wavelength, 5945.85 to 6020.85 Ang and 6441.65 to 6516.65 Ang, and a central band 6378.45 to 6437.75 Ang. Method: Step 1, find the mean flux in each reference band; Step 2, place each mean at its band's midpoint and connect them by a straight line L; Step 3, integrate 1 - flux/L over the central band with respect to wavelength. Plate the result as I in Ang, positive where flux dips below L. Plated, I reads 1.1 Ang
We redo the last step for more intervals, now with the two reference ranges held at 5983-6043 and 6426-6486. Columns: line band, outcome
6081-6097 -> -0.71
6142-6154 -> 0.50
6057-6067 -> 0.23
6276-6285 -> 0.39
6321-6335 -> 0.78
